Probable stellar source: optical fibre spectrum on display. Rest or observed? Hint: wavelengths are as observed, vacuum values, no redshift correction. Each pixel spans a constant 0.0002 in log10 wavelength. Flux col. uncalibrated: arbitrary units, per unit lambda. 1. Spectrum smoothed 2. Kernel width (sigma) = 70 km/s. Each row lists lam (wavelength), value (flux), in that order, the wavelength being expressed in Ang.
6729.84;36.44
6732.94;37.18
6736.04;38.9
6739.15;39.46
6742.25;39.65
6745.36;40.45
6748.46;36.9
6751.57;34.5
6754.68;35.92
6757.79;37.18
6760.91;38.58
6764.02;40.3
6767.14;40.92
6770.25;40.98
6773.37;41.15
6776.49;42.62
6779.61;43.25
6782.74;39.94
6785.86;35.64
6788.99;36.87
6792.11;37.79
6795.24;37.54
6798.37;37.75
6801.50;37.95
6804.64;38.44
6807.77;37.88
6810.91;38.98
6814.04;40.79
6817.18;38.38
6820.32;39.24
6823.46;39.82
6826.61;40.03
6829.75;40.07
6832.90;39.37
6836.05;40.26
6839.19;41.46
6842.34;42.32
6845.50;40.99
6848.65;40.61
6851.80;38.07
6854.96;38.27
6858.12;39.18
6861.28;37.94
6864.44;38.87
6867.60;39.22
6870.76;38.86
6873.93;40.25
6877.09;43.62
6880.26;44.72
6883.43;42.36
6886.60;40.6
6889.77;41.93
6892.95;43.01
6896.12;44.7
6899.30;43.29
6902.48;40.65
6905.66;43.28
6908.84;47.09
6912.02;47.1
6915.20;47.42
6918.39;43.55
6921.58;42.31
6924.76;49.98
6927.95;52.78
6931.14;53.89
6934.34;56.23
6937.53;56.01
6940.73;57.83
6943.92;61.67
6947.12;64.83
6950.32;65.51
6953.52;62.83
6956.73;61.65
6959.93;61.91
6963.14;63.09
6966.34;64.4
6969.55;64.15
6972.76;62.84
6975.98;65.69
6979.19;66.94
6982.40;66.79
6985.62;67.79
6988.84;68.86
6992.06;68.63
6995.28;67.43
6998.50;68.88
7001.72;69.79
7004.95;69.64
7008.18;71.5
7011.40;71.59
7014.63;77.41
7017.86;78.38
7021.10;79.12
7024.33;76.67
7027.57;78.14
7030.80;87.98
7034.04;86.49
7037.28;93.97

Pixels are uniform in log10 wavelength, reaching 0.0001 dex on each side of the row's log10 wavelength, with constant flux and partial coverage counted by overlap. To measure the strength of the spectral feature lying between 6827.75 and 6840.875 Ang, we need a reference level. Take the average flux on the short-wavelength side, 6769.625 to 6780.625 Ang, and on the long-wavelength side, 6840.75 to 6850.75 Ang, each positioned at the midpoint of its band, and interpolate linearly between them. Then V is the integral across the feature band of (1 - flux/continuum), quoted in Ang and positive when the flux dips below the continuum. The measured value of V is 0.3 Ang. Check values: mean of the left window 42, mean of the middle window 40.3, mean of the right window 41.1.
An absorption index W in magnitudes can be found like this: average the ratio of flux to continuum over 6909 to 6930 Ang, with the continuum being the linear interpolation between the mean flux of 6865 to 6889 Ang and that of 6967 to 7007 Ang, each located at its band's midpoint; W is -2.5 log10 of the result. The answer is 0.09 mag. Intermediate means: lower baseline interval 41.3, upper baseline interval 67.3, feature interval 47.3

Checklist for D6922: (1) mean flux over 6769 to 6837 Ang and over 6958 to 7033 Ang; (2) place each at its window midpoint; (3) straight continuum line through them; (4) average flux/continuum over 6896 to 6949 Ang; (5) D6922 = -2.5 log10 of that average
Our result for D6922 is 0.168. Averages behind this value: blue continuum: 39.3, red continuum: 70.4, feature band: 50.4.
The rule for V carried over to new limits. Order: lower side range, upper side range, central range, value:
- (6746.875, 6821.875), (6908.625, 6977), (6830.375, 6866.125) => 4.9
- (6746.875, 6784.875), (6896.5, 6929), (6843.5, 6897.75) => 3.7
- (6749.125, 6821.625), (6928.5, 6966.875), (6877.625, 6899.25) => 4.0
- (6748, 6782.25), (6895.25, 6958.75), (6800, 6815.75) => 1.5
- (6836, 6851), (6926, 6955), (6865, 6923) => 8.5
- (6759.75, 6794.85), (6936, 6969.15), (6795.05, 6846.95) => 6.6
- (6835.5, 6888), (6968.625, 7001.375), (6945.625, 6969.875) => -1.0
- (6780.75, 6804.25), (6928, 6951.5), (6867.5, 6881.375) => 2.3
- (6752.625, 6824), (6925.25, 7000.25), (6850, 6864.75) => 3.0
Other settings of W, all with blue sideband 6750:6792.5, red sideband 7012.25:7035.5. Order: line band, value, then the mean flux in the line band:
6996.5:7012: 0.102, 70.1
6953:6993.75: 0.110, 65.1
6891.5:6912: 0.344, 43.9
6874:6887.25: 0.311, 42.7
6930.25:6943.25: 0.169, 56.5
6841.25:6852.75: 0.256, 40.6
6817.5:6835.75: 0.209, 39.6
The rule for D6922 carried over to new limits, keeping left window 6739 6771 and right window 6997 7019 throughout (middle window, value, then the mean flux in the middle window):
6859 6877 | 0.33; 39.4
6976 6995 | 0.03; 67.6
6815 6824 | 0.20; 39.2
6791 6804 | 0.17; 37.8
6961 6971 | 0.05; 63.8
